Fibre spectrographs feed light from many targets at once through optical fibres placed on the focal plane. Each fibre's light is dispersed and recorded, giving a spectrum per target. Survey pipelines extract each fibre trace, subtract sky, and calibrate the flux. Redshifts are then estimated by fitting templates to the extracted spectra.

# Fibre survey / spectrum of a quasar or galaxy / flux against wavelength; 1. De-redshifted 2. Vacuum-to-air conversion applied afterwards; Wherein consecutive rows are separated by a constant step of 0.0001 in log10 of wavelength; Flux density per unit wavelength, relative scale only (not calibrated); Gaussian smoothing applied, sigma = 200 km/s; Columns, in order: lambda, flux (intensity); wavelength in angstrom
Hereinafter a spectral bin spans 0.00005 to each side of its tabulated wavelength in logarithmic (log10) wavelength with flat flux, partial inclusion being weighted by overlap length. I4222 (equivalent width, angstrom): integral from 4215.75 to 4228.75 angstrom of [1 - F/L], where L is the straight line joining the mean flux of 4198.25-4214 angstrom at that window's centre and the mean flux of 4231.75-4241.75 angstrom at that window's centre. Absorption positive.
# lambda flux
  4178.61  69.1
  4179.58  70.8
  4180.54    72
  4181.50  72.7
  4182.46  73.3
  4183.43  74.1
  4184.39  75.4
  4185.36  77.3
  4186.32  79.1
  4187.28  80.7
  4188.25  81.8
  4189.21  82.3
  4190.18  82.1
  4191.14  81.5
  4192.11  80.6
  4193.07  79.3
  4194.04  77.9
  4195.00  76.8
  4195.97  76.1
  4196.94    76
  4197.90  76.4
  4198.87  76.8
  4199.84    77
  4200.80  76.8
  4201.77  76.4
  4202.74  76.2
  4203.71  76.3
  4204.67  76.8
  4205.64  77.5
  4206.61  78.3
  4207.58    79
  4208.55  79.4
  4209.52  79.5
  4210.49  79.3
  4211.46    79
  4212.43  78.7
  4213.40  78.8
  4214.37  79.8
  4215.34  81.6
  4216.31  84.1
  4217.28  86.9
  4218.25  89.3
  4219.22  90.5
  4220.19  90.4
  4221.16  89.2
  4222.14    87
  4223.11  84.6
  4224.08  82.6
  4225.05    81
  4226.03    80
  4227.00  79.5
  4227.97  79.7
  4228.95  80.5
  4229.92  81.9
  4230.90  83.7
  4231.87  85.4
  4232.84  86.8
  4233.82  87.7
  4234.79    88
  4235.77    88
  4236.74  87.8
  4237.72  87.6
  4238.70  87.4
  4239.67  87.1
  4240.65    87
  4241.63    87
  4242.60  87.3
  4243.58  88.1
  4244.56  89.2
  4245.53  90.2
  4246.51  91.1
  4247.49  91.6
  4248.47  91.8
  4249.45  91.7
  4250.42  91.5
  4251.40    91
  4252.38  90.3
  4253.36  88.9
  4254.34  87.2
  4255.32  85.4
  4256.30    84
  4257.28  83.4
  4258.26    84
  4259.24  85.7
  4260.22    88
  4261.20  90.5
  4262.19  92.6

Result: -0.3 angstrom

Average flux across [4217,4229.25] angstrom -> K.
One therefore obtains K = 84.7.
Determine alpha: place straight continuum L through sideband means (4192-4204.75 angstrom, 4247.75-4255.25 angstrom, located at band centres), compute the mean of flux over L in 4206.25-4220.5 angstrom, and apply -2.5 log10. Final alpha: -0.02 mag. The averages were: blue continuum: 77.1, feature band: 82.3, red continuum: 90.1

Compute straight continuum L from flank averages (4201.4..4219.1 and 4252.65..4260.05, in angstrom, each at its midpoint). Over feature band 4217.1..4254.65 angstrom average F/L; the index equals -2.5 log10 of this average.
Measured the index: -0.05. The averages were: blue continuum 80.1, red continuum 85.8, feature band 87.1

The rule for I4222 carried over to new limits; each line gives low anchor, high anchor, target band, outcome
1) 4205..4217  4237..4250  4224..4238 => 0.23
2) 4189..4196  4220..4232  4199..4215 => 0.62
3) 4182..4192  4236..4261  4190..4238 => 0.83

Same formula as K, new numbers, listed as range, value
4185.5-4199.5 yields 79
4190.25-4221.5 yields 80.1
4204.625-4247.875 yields 84.4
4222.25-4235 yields 83.2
